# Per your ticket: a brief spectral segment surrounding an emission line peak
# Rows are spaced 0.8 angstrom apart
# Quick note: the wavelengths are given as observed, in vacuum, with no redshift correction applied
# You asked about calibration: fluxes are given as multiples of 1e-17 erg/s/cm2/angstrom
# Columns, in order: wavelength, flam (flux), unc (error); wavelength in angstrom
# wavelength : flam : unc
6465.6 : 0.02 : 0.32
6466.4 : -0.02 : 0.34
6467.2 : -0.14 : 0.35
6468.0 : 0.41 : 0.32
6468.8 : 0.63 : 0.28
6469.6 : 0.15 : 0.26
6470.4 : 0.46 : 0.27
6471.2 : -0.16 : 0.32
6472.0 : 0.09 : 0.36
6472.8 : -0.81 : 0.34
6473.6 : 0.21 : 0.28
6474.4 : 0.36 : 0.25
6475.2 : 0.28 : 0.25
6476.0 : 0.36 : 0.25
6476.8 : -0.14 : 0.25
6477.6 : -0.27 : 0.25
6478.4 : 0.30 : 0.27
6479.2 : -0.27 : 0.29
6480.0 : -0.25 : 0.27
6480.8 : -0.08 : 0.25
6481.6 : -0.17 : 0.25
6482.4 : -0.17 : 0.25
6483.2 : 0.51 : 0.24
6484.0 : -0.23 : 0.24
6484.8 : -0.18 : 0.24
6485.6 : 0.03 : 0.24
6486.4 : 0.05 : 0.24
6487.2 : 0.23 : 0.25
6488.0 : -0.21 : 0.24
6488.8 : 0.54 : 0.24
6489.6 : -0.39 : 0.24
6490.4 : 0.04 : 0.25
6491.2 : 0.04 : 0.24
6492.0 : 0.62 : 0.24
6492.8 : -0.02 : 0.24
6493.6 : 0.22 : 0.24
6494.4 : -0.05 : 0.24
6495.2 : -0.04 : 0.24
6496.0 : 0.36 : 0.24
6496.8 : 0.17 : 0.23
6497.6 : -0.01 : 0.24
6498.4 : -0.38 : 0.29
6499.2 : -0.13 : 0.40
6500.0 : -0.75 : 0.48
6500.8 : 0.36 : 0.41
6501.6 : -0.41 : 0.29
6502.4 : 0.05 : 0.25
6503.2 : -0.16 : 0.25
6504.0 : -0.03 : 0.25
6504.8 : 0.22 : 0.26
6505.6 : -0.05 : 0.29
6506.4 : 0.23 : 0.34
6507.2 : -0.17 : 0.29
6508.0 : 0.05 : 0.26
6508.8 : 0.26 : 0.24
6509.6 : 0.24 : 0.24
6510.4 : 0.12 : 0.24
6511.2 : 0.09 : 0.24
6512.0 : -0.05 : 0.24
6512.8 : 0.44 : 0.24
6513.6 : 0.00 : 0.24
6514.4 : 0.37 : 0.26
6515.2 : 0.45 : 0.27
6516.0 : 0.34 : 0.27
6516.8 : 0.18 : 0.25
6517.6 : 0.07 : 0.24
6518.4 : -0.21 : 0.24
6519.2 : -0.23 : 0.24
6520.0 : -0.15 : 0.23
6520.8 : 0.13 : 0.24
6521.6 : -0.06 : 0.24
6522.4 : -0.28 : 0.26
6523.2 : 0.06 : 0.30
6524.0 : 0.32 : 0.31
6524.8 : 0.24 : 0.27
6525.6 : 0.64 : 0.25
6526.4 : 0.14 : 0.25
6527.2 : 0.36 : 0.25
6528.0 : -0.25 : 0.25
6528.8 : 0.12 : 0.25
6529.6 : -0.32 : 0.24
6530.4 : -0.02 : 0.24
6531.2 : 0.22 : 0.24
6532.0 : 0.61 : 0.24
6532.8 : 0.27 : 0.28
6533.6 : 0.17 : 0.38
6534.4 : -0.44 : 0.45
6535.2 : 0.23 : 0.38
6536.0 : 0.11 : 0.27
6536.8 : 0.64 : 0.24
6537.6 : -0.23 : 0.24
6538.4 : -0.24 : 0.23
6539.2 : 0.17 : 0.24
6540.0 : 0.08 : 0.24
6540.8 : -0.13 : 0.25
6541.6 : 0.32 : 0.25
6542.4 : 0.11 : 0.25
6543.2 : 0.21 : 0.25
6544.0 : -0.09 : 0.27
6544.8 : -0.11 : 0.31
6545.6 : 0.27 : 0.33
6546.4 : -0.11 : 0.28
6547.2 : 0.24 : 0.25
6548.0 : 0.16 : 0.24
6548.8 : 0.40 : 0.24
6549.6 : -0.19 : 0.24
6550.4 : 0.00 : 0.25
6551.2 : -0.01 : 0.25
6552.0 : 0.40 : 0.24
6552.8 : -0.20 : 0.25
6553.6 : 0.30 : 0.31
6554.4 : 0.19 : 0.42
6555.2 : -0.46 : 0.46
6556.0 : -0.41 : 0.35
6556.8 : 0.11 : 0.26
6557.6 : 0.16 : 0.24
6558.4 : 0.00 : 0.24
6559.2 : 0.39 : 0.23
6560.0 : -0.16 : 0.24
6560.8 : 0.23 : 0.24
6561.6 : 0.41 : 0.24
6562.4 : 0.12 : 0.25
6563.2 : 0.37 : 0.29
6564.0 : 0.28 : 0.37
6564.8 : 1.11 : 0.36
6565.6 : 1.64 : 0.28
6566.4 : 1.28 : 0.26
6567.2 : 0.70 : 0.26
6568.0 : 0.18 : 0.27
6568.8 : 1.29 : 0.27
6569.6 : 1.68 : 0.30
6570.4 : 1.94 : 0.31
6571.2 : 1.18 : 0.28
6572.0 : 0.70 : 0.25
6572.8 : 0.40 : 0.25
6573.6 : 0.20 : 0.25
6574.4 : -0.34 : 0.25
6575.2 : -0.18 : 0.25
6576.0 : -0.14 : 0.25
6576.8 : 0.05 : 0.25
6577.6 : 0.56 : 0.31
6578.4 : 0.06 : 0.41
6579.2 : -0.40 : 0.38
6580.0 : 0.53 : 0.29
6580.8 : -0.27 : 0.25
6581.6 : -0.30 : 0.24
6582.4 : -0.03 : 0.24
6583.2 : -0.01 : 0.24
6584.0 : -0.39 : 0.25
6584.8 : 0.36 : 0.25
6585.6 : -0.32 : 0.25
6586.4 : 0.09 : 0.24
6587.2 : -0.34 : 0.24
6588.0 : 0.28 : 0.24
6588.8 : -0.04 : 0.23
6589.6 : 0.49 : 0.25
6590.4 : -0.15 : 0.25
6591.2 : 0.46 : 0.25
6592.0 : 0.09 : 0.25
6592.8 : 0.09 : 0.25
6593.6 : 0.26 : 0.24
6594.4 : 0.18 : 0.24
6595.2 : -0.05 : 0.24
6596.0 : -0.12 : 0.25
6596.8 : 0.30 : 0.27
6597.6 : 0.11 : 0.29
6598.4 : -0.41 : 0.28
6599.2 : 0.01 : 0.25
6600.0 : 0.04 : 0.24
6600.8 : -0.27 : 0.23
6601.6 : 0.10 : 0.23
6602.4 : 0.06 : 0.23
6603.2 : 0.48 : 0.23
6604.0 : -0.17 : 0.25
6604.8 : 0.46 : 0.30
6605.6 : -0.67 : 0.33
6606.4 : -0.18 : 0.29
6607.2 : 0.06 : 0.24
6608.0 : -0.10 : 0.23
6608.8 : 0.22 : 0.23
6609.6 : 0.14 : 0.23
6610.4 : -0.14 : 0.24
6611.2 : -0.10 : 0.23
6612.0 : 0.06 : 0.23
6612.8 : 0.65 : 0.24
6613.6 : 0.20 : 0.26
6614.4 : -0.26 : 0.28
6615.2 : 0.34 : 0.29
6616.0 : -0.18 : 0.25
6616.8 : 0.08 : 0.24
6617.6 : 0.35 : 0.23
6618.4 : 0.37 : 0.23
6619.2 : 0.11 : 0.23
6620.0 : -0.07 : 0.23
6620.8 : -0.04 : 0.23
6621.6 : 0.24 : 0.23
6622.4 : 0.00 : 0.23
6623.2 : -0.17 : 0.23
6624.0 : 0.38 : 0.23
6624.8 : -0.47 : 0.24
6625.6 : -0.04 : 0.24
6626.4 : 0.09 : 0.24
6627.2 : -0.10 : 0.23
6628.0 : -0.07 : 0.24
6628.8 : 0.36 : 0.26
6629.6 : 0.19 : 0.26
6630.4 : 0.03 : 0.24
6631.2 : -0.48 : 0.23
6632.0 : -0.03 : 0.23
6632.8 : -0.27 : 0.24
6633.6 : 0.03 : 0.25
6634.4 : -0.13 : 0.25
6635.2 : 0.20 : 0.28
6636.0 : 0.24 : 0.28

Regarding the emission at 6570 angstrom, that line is [O II] 3727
